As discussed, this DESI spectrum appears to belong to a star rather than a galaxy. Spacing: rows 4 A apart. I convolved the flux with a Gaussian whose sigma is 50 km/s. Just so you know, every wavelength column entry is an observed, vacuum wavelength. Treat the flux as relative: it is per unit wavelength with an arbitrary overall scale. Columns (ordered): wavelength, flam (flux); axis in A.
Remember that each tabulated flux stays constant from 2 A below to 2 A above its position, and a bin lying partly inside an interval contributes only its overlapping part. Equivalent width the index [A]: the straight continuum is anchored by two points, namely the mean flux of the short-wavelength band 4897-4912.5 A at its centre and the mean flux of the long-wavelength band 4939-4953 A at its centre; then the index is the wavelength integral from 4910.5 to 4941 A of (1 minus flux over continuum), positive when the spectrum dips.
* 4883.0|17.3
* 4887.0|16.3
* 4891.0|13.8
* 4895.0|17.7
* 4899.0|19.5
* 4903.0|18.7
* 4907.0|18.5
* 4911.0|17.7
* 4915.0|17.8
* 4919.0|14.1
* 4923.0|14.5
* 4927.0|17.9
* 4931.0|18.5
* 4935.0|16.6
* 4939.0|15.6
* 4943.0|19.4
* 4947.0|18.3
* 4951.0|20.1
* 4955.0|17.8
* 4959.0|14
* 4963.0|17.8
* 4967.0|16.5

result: 3.52 A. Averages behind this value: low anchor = 18.6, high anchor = 18.7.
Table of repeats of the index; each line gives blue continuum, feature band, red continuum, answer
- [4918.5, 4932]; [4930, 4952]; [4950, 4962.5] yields -1.6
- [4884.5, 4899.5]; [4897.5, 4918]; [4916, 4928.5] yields -2.7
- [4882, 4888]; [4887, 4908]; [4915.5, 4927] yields -1.5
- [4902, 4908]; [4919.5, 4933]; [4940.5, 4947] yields 1.5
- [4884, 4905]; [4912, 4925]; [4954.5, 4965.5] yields 1.0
